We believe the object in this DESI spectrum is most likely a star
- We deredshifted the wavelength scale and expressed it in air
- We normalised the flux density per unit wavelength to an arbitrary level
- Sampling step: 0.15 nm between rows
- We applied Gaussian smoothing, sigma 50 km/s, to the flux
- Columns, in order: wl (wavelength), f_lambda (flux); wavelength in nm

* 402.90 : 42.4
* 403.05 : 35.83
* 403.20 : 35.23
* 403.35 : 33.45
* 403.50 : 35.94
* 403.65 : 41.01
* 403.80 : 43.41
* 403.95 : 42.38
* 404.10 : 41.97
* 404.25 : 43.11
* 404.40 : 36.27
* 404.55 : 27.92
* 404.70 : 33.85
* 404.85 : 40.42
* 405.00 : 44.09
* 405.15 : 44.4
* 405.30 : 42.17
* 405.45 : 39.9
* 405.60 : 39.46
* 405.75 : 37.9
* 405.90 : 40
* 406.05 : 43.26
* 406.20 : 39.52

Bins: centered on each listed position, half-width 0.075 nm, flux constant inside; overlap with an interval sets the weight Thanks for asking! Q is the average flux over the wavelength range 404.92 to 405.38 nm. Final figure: 43.5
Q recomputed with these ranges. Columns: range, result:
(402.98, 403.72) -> 36.3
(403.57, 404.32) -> 42.3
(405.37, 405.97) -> 39.3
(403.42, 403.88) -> 40.1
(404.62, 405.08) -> 39.4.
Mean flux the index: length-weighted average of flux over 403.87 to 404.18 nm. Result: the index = 42.2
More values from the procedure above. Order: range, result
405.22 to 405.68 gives 40.5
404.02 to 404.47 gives 40.5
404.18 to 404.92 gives 36.2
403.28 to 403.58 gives 34.8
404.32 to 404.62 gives 32.3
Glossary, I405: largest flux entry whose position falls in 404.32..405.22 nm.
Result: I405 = 44.4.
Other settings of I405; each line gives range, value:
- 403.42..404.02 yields 43.41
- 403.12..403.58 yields 35.94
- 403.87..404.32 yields 43.11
